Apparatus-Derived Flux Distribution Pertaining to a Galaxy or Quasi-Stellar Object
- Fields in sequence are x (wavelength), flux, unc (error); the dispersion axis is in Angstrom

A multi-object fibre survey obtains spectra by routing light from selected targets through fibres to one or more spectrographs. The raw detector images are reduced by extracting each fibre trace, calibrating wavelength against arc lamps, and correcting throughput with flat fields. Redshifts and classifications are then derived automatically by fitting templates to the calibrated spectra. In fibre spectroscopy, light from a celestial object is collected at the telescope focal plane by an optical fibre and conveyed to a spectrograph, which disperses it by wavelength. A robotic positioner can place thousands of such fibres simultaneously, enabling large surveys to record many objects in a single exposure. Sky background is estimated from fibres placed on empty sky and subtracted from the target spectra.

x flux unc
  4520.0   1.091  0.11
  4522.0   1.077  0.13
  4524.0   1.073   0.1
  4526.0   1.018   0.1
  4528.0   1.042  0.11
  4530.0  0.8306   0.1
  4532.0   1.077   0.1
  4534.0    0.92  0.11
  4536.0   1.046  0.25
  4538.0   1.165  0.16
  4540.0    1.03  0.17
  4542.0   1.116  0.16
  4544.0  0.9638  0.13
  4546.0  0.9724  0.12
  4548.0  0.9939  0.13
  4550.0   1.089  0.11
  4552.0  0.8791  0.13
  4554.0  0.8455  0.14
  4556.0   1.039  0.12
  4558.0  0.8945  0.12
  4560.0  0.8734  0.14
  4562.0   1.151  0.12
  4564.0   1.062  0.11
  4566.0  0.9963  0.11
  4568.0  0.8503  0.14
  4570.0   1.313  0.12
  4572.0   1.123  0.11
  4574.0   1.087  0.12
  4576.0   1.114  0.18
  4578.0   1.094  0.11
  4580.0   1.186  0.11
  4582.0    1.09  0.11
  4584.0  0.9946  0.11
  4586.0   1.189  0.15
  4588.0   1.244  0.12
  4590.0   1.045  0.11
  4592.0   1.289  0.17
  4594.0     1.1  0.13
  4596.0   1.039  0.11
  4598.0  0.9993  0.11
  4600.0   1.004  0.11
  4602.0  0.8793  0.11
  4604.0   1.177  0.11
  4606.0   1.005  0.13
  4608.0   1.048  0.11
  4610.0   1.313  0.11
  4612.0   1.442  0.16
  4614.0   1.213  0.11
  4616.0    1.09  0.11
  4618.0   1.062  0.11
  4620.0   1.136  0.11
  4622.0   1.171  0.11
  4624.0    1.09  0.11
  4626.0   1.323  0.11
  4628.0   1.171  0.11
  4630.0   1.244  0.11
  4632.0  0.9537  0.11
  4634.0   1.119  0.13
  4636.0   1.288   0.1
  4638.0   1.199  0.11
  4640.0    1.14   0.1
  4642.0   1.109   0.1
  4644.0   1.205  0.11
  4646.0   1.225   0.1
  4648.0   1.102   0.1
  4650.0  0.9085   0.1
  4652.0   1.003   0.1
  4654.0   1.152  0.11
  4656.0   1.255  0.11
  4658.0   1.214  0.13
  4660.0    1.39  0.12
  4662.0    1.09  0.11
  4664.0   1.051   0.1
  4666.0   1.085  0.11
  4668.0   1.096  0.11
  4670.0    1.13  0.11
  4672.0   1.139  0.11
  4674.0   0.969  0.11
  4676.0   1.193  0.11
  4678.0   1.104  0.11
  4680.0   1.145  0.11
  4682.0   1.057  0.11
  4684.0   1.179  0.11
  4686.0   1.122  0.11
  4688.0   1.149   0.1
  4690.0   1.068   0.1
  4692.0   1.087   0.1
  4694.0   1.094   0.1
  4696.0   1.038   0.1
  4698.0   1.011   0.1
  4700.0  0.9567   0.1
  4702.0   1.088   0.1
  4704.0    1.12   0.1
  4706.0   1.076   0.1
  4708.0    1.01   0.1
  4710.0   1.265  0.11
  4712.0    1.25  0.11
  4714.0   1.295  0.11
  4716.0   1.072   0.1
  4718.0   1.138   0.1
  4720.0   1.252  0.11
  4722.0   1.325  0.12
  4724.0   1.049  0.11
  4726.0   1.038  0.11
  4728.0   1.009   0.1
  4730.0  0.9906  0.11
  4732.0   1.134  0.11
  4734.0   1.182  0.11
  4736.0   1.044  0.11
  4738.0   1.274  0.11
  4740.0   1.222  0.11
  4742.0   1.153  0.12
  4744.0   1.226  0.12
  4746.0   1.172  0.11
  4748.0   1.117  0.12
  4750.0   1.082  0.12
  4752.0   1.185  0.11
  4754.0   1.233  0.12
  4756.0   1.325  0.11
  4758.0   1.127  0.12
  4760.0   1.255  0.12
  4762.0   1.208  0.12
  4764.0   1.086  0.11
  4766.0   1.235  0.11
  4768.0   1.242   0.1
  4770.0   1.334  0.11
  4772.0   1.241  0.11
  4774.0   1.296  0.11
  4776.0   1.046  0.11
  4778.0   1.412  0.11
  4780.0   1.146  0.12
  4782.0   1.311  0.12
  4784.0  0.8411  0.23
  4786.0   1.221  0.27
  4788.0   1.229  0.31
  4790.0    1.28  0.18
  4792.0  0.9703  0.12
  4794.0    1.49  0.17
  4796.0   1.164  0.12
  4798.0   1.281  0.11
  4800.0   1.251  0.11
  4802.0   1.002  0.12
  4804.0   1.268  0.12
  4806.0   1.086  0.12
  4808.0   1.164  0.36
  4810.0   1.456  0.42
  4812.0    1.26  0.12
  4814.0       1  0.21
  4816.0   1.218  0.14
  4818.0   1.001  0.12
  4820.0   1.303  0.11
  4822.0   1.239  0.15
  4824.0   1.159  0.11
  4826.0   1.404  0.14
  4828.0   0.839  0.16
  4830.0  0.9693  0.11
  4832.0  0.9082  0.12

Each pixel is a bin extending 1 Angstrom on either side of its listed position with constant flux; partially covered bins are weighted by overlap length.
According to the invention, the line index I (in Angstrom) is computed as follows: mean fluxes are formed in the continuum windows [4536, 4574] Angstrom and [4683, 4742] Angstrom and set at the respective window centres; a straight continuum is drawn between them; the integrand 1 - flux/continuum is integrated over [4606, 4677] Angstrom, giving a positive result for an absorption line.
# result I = -4.8 Angstrom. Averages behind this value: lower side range 1.02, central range 1.15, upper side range 1.12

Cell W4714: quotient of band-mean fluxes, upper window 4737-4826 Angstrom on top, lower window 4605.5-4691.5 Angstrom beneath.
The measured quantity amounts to 1.05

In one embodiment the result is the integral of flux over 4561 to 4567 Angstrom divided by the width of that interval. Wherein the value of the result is 1.07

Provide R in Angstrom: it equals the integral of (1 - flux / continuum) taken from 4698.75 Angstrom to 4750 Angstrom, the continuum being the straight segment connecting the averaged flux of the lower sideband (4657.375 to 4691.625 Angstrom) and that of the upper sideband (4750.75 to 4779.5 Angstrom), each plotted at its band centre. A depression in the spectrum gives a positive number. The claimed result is 2.0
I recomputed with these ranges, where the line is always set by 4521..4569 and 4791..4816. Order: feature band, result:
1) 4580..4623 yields -3.2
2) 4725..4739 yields 0.6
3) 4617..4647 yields -2.7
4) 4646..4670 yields -0.9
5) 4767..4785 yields -0.4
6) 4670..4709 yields 0.9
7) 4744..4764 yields -0.4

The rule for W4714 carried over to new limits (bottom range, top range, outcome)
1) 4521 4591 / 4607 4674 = 1.11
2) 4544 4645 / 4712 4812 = 1.08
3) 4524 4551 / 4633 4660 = 1.13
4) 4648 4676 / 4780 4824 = 1.07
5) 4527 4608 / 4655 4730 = 1.07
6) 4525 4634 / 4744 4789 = 1.11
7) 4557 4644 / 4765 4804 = 1.09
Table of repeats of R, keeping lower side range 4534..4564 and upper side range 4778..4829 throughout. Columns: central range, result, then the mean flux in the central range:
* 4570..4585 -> -1.3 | 1.11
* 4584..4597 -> -1.3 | 1.14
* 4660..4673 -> -0.4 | 1.12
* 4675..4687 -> -0.4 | 1.13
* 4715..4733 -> 0.3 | 1.11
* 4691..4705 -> 0.7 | 1.06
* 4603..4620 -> -1.9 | 1.17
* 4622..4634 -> -1.1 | 1.15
